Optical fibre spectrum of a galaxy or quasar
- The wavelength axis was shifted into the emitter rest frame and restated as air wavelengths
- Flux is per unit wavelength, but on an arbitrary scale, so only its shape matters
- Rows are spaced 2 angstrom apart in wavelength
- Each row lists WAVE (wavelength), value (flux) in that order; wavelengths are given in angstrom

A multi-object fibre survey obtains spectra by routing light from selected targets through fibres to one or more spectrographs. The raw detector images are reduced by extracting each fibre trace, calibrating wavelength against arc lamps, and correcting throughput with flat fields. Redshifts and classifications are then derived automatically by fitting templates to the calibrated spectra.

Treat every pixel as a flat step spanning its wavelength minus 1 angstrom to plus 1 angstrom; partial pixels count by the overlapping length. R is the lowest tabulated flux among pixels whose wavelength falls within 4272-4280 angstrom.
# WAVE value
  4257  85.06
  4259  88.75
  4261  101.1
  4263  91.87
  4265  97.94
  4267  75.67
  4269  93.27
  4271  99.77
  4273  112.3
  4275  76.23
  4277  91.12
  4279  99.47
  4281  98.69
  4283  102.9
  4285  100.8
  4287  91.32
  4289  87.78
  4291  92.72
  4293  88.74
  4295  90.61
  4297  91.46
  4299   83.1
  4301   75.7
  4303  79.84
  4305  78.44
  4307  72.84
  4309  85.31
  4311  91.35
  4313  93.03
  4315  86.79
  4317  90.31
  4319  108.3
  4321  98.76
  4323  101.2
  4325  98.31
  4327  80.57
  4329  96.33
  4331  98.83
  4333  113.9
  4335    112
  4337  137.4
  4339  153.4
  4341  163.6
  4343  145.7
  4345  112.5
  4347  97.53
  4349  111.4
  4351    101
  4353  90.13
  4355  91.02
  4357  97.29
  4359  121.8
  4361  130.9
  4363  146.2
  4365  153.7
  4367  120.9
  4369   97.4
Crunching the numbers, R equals 76.23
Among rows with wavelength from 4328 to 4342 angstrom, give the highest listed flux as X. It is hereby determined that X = 163.6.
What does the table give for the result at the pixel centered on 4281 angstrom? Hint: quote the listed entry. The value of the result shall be 98.69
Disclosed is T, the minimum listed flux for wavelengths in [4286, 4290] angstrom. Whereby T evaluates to 87.78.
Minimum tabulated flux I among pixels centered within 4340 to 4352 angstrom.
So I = 97.53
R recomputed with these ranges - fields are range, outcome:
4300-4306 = 75.7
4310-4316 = 86.79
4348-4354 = 90.13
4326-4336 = 80.57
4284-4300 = 83.1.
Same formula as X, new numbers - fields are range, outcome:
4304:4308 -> 78.44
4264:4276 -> 112.3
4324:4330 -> 98.31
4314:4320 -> 108.3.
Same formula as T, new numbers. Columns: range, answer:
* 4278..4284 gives 98.69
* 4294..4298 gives 90.61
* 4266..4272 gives 75.67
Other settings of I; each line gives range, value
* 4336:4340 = 137.4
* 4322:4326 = 98.31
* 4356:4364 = 97.29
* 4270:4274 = 99.77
